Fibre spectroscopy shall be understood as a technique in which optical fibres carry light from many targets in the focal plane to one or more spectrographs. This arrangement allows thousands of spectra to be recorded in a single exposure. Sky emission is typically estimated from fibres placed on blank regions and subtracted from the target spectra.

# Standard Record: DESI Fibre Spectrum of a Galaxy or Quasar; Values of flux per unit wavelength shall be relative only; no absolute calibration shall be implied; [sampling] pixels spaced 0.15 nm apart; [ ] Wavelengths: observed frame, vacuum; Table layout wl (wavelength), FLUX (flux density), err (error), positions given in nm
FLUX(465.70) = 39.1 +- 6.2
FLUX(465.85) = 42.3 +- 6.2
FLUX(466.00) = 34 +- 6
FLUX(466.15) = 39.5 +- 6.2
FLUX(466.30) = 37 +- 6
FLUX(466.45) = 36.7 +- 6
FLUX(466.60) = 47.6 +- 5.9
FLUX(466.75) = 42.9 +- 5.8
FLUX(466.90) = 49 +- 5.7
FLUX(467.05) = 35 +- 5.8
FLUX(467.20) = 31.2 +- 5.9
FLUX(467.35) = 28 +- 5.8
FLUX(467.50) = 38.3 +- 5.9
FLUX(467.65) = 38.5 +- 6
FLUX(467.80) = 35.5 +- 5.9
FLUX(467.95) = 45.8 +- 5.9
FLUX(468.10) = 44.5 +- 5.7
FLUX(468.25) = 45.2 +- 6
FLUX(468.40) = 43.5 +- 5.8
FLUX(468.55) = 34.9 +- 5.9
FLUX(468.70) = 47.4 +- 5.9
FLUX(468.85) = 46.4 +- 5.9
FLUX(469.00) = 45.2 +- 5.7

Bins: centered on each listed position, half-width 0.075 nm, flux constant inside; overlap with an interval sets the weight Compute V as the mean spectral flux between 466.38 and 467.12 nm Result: 42.3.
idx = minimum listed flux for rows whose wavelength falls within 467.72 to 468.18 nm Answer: 35.5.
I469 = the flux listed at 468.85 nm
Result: 46.4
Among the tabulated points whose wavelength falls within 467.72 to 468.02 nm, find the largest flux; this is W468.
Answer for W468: 45.8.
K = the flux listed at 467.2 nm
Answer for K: 31.2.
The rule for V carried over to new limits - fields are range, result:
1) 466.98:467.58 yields 33.2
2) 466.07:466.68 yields 40.2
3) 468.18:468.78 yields 42.8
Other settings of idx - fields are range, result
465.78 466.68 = 34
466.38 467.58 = 28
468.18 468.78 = 34.9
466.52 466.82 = 42.9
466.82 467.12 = 35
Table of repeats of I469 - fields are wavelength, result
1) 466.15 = 39.5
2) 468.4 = 43.5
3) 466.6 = 47.6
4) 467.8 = 35.5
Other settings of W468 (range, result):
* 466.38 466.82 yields 47.6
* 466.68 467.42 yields 49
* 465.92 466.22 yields 39.5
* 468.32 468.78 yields 47.4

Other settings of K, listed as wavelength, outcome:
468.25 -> 45.2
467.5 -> 38.3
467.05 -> 35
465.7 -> 39.1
